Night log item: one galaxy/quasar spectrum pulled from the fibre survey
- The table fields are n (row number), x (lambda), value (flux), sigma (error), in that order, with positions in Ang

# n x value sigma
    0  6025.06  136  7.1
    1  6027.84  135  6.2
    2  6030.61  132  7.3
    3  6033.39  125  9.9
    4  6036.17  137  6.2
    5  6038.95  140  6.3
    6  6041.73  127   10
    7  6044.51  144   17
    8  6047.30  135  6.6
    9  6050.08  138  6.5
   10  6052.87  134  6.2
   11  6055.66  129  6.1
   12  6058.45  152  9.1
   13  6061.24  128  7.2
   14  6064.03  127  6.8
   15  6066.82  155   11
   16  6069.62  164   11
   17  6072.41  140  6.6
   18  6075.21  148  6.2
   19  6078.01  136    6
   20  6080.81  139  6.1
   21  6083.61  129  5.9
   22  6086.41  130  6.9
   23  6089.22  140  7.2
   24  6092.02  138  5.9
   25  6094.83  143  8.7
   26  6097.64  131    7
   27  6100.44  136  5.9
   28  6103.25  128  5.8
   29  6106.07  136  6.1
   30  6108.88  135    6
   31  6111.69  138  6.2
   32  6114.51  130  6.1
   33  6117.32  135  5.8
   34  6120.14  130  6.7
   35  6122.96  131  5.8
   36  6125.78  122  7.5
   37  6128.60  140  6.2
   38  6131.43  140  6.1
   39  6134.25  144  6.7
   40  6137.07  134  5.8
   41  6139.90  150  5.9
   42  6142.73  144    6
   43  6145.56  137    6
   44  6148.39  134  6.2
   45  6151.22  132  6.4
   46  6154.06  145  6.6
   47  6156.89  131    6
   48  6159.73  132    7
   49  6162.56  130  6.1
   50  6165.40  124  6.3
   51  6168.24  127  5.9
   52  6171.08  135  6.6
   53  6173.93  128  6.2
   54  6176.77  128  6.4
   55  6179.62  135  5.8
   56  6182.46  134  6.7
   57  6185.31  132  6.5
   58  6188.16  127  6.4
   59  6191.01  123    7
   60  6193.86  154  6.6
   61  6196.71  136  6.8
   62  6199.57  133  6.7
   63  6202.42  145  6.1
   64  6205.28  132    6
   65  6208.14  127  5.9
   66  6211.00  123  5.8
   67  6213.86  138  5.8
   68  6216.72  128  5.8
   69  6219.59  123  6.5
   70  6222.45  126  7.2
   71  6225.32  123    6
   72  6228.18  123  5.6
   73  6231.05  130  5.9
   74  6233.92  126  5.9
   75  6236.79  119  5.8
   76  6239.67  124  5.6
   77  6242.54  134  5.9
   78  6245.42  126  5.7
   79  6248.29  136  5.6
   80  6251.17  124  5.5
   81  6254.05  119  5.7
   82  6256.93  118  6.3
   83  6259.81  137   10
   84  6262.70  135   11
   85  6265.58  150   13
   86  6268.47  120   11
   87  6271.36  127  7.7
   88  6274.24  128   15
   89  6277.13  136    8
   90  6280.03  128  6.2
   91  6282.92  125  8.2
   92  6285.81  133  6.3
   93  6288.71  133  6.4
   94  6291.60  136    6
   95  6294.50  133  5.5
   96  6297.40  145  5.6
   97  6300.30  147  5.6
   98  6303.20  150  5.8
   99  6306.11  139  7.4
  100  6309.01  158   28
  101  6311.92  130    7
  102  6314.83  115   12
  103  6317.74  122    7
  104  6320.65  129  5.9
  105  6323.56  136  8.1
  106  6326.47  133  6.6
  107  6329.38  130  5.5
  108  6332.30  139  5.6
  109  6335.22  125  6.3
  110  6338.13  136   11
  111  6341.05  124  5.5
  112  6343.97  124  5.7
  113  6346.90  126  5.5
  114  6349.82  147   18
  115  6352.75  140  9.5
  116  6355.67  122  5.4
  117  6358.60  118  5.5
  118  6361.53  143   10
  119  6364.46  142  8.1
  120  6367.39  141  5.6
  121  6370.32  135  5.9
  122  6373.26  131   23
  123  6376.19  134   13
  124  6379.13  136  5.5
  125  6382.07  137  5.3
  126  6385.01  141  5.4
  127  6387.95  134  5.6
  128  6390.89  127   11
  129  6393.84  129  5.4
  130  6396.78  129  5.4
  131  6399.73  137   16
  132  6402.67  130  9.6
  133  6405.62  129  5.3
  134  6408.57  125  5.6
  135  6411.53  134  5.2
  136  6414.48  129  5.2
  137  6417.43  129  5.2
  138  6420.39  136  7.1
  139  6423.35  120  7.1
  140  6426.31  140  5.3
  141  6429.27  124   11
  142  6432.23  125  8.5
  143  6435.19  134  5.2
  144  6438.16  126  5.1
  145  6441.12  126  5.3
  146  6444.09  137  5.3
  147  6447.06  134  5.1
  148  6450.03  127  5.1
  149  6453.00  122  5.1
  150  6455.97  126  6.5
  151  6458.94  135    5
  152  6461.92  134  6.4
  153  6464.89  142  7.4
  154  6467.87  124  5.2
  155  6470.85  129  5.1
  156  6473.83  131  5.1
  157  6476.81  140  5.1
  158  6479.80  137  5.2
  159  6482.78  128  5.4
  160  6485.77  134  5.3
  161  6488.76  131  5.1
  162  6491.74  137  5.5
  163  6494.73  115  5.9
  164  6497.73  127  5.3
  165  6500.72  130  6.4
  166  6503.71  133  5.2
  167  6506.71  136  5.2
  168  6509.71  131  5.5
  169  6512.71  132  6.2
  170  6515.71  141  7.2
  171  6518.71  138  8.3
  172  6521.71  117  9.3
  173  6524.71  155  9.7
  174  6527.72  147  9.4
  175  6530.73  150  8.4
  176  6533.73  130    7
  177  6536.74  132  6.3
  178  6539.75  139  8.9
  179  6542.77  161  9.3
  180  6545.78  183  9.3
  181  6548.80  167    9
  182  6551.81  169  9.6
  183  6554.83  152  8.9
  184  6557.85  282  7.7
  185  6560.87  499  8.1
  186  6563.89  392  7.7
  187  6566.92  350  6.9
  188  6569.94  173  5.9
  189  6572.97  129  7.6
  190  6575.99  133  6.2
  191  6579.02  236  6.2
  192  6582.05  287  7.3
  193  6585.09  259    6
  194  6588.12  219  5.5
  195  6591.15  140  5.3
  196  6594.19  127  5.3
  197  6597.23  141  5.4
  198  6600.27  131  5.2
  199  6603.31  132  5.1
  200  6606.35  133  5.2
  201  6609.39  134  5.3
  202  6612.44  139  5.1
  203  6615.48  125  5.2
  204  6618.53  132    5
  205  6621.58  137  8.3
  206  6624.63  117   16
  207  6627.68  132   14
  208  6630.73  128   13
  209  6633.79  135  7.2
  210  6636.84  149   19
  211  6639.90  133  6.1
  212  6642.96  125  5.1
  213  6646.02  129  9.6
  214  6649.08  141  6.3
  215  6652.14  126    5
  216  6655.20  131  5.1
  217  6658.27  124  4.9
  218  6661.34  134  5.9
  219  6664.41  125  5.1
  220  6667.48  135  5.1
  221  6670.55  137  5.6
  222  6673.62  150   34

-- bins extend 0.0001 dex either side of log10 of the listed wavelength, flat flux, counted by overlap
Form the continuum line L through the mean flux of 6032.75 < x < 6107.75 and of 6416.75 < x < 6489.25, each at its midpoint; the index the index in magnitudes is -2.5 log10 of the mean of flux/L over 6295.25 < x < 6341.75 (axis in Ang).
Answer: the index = -0.01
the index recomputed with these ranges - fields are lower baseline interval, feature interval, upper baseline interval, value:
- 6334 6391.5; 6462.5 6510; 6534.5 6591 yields 0.39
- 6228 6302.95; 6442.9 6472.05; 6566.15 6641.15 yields 0.13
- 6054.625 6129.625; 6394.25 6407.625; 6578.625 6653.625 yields 0.11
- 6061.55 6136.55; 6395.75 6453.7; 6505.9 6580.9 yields 0.32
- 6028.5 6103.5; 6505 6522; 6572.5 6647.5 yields 0.12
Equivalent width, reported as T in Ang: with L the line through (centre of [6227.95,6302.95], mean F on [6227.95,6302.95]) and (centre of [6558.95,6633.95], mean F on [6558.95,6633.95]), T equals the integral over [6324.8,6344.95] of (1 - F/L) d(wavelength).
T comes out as 1.8 Ang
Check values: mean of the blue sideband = 131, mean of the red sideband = 188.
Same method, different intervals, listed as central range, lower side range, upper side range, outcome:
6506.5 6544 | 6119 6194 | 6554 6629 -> 9.23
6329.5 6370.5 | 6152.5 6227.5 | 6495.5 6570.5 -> 5.90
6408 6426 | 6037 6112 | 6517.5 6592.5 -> 5.28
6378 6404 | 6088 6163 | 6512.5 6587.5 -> 6.28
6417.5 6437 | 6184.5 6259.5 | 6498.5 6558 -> 1.65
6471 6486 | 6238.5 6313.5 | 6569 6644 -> 1.23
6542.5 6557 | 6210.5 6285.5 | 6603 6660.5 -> -4.56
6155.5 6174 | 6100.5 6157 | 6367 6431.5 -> 0.78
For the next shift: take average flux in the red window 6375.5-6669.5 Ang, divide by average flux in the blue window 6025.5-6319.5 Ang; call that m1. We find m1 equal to 1.12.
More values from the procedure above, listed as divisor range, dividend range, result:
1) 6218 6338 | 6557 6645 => 1.40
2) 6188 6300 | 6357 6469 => 1.01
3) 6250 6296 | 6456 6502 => 1.01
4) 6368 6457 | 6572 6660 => 1.13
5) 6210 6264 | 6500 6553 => 1.13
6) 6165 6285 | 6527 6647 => 1.35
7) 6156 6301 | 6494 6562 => 1.24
